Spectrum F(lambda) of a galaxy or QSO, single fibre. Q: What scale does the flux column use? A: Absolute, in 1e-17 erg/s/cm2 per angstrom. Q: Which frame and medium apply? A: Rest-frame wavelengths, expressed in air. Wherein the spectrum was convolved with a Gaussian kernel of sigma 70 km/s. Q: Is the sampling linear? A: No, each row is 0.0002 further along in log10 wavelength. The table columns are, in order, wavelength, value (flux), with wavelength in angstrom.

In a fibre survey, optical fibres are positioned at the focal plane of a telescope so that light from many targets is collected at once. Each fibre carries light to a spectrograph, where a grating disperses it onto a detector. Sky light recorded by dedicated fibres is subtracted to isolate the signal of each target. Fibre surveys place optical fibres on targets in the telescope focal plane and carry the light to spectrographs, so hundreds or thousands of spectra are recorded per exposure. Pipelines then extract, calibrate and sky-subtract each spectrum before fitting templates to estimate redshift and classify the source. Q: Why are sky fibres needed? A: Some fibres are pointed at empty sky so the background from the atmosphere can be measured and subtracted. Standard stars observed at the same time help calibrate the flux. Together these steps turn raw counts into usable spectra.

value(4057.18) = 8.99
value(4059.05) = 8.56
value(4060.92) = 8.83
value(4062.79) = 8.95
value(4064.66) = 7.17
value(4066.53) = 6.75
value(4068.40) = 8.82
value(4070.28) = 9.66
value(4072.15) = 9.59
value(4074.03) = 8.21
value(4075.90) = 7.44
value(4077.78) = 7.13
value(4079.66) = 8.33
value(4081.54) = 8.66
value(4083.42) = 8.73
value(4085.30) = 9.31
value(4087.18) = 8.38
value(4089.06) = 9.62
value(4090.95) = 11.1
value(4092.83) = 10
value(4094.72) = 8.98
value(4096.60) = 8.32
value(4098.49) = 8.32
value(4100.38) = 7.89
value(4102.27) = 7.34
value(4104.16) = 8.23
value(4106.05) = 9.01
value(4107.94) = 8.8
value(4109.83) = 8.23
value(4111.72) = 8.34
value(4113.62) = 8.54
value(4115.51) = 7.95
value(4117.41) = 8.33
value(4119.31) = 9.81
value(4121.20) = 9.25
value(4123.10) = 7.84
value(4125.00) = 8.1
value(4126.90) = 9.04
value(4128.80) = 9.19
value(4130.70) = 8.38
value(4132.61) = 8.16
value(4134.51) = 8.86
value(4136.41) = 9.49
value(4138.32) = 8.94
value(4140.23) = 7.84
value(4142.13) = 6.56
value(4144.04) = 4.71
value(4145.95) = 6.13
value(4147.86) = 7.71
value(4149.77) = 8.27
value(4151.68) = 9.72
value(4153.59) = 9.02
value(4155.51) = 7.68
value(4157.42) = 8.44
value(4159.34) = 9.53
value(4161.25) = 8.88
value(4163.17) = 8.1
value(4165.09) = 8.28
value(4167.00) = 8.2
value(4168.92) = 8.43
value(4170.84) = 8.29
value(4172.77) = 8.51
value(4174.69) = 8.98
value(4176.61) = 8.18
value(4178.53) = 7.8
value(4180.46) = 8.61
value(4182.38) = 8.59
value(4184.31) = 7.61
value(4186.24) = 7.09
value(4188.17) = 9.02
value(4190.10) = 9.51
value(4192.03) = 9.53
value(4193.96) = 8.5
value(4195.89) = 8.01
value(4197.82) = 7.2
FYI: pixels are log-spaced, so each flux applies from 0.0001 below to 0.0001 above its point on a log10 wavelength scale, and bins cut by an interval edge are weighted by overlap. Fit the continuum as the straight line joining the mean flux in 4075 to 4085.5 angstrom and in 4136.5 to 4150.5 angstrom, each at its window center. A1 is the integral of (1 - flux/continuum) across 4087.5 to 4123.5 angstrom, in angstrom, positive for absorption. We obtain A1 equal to -4.2 angstrom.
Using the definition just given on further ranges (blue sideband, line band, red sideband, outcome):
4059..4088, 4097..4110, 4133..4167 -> 0.1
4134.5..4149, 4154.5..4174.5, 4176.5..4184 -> -1.3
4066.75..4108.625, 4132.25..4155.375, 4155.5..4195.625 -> 1.7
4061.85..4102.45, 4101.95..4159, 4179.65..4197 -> 1.8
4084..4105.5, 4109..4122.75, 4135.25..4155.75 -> -0.3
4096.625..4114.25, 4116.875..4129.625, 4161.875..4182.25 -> -0.8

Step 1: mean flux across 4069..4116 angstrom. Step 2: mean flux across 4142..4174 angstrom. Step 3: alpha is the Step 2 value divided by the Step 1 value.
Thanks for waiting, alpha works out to 0.9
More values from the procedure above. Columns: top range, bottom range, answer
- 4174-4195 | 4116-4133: 0.98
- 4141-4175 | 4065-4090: 0.95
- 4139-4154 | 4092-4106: 0.88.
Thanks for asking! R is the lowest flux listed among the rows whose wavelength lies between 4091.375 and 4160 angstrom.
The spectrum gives 4.71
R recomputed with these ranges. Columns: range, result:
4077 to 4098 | 7.13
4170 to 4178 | 8.18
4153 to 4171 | 7.68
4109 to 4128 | 7.84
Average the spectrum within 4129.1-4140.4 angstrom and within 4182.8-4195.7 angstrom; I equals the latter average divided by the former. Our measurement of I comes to 0.98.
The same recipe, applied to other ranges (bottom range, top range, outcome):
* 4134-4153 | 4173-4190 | 1.06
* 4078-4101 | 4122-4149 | 0.89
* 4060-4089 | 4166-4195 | 1.00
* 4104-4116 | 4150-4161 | 1.04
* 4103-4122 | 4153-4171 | 0.98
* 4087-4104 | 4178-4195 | 0.96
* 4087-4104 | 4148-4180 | 0.96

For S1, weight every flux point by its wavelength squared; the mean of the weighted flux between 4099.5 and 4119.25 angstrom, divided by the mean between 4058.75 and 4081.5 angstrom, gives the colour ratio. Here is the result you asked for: 1.0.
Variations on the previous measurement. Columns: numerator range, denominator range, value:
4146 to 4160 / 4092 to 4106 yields 1.02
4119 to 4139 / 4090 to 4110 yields 1.02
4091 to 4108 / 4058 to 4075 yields 1.03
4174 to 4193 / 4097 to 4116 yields 1.06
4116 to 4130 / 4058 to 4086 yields 1.07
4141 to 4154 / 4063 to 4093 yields 0.88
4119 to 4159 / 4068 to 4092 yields 0.96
